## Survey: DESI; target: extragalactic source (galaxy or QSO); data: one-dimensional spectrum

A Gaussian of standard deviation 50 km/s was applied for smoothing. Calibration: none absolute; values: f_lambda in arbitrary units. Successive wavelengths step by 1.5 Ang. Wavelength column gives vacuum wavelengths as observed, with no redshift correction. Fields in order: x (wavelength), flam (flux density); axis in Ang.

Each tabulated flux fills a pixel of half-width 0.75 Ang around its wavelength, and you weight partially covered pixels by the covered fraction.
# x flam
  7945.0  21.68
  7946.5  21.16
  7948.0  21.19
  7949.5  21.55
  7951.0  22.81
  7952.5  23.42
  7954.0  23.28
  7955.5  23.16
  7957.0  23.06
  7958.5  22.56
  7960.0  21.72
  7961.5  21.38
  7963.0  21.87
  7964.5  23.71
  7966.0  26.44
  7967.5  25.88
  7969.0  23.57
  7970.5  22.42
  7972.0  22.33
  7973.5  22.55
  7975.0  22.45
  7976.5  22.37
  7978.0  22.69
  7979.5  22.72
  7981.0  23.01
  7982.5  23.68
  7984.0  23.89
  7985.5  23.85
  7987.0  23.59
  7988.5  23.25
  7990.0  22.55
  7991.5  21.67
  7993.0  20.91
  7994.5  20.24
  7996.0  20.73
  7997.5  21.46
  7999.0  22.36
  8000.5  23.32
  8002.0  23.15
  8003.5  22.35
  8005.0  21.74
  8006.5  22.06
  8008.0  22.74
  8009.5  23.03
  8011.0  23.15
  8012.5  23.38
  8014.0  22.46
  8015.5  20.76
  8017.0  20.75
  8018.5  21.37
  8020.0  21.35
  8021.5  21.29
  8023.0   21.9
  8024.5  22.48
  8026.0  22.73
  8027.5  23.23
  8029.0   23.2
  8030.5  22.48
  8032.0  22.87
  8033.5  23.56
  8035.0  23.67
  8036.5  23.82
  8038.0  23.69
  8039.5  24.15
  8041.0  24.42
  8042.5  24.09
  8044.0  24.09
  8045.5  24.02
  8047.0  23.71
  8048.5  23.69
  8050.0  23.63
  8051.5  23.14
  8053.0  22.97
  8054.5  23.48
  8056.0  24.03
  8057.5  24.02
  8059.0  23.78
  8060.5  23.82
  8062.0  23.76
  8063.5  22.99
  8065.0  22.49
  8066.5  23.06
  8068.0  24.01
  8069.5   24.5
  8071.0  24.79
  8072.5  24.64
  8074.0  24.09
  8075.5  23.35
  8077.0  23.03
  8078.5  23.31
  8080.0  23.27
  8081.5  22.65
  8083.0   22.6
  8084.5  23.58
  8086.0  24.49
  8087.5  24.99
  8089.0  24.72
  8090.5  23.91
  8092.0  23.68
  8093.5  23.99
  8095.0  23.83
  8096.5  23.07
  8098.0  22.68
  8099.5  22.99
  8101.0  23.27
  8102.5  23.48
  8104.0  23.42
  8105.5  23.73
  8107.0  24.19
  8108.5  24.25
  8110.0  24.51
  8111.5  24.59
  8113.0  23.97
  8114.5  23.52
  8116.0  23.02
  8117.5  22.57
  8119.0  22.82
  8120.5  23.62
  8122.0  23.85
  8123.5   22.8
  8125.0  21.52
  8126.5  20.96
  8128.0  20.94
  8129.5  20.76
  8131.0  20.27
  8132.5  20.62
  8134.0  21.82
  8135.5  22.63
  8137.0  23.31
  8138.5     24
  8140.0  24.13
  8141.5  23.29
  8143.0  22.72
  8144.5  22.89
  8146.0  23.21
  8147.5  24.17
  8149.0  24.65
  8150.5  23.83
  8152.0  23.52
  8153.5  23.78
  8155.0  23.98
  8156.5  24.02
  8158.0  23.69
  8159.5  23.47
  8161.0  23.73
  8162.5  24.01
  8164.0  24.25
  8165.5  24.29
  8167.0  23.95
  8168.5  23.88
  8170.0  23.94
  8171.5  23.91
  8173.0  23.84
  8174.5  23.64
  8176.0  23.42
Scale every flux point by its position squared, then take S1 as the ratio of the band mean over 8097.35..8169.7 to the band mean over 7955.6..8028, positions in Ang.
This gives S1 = 1.07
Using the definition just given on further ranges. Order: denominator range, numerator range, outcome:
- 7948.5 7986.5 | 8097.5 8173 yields 1.05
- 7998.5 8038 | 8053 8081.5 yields 1.06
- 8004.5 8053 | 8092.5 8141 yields 1.03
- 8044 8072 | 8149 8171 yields 1.04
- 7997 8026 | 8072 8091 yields 1.09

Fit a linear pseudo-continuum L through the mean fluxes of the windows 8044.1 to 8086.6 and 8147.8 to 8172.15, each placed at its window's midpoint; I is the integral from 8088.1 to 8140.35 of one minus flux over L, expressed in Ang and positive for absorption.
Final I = 1.56 Ang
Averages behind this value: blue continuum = 23.6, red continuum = 23.9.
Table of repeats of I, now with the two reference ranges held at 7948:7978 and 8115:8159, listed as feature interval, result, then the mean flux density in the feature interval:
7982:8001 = 0.43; 22.4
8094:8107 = -0.27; 23.4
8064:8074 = -0.44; 23.9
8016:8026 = 0.57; 21.6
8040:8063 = -0.87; 23.8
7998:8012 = 0.16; 22.6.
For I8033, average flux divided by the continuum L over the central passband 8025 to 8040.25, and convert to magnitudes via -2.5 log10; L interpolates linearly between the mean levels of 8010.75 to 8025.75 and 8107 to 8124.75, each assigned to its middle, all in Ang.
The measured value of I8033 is -0.057 mag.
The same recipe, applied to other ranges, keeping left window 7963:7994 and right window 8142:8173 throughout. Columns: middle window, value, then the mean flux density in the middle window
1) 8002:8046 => 0.02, 22.8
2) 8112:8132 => 0.06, 22.4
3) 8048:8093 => -0.01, 23.7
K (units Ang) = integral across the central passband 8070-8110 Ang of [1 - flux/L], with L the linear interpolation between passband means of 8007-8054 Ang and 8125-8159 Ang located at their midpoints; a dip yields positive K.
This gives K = -1.4 Ang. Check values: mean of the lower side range 23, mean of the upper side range 22.8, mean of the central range 23.7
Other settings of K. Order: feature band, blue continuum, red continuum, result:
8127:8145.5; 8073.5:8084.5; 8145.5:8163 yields 1.10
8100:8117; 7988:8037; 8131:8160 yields -0.58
